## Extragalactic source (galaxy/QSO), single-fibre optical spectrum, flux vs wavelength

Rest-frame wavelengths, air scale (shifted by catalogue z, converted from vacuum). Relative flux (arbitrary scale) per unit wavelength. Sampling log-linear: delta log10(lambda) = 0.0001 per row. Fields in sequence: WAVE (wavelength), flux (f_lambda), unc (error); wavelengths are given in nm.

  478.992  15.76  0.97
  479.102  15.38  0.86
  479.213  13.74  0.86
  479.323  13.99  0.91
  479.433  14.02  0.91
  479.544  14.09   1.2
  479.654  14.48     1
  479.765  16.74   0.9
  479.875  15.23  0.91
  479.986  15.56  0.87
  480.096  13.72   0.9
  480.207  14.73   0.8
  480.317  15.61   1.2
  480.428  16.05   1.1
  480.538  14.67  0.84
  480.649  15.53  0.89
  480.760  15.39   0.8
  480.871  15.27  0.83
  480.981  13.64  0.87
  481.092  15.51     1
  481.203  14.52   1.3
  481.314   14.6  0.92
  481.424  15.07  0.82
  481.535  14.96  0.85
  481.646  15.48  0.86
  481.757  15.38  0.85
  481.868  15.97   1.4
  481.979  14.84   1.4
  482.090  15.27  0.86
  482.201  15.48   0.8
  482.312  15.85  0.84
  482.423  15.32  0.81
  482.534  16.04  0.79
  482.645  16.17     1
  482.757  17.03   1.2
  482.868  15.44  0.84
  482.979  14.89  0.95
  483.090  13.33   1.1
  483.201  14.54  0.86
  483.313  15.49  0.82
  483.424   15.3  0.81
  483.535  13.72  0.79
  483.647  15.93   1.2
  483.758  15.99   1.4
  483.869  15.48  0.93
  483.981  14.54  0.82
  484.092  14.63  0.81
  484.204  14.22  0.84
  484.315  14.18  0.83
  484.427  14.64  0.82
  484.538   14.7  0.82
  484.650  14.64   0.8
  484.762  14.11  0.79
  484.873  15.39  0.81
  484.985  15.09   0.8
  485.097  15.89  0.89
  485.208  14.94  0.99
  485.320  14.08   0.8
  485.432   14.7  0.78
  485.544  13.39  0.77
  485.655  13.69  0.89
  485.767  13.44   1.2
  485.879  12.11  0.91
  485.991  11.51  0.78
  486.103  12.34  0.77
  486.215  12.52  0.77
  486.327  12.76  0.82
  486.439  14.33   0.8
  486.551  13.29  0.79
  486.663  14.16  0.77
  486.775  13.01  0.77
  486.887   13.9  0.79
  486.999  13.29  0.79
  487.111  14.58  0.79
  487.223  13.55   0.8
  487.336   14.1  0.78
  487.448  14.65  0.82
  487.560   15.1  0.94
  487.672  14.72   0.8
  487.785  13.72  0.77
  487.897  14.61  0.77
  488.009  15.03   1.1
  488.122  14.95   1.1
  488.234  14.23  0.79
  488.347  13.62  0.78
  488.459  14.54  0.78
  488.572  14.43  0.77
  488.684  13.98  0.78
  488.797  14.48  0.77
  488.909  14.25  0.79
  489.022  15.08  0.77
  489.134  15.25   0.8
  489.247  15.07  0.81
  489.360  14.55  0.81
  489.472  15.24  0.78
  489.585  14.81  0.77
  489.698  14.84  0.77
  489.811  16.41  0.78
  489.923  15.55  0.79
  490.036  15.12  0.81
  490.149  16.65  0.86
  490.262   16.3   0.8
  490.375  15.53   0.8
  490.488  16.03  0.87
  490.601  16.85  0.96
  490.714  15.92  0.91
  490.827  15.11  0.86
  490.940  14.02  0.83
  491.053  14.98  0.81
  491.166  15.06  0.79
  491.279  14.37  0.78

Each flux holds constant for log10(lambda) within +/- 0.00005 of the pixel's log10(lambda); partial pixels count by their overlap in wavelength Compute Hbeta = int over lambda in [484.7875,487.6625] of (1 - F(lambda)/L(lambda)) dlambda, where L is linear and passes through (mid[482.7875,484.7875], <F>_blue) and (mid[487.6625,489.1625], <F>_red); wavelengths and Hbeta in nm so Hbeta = 0.15 nm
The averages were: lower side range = 14.8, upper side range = 14.5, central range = 13.9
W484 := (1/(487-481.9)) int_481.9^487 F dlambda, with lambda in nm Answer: 14.5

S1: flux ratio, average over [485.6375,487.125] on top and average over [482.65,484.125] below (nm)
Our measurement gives 0.87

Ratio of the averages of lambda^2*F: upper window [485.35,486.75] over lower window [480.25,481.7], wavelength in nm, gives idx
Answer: 0.9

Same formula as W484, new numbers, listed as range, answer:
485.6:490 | 14.2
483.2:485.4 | 14.9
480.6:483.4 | 15.2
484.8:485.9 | 14.3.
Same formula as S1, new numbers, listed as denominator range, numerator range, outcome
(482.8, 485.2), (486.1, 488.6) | 0.94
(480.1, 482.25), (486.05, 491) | 0.97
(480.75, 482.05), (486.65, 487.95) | 0.94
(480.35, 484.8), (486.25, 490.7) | 0.97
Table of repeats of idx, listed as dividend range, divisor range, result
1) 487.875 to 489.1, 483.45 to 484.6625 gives 1.00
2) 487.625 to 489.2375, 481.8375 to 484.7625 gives 0.98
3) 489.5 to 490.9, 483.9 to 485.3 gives 1.09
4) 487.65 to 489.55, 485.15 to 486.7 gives 1.10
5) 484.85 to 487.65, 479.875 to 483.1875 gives 0.93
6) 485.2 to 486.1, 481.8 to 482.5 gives 0.87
